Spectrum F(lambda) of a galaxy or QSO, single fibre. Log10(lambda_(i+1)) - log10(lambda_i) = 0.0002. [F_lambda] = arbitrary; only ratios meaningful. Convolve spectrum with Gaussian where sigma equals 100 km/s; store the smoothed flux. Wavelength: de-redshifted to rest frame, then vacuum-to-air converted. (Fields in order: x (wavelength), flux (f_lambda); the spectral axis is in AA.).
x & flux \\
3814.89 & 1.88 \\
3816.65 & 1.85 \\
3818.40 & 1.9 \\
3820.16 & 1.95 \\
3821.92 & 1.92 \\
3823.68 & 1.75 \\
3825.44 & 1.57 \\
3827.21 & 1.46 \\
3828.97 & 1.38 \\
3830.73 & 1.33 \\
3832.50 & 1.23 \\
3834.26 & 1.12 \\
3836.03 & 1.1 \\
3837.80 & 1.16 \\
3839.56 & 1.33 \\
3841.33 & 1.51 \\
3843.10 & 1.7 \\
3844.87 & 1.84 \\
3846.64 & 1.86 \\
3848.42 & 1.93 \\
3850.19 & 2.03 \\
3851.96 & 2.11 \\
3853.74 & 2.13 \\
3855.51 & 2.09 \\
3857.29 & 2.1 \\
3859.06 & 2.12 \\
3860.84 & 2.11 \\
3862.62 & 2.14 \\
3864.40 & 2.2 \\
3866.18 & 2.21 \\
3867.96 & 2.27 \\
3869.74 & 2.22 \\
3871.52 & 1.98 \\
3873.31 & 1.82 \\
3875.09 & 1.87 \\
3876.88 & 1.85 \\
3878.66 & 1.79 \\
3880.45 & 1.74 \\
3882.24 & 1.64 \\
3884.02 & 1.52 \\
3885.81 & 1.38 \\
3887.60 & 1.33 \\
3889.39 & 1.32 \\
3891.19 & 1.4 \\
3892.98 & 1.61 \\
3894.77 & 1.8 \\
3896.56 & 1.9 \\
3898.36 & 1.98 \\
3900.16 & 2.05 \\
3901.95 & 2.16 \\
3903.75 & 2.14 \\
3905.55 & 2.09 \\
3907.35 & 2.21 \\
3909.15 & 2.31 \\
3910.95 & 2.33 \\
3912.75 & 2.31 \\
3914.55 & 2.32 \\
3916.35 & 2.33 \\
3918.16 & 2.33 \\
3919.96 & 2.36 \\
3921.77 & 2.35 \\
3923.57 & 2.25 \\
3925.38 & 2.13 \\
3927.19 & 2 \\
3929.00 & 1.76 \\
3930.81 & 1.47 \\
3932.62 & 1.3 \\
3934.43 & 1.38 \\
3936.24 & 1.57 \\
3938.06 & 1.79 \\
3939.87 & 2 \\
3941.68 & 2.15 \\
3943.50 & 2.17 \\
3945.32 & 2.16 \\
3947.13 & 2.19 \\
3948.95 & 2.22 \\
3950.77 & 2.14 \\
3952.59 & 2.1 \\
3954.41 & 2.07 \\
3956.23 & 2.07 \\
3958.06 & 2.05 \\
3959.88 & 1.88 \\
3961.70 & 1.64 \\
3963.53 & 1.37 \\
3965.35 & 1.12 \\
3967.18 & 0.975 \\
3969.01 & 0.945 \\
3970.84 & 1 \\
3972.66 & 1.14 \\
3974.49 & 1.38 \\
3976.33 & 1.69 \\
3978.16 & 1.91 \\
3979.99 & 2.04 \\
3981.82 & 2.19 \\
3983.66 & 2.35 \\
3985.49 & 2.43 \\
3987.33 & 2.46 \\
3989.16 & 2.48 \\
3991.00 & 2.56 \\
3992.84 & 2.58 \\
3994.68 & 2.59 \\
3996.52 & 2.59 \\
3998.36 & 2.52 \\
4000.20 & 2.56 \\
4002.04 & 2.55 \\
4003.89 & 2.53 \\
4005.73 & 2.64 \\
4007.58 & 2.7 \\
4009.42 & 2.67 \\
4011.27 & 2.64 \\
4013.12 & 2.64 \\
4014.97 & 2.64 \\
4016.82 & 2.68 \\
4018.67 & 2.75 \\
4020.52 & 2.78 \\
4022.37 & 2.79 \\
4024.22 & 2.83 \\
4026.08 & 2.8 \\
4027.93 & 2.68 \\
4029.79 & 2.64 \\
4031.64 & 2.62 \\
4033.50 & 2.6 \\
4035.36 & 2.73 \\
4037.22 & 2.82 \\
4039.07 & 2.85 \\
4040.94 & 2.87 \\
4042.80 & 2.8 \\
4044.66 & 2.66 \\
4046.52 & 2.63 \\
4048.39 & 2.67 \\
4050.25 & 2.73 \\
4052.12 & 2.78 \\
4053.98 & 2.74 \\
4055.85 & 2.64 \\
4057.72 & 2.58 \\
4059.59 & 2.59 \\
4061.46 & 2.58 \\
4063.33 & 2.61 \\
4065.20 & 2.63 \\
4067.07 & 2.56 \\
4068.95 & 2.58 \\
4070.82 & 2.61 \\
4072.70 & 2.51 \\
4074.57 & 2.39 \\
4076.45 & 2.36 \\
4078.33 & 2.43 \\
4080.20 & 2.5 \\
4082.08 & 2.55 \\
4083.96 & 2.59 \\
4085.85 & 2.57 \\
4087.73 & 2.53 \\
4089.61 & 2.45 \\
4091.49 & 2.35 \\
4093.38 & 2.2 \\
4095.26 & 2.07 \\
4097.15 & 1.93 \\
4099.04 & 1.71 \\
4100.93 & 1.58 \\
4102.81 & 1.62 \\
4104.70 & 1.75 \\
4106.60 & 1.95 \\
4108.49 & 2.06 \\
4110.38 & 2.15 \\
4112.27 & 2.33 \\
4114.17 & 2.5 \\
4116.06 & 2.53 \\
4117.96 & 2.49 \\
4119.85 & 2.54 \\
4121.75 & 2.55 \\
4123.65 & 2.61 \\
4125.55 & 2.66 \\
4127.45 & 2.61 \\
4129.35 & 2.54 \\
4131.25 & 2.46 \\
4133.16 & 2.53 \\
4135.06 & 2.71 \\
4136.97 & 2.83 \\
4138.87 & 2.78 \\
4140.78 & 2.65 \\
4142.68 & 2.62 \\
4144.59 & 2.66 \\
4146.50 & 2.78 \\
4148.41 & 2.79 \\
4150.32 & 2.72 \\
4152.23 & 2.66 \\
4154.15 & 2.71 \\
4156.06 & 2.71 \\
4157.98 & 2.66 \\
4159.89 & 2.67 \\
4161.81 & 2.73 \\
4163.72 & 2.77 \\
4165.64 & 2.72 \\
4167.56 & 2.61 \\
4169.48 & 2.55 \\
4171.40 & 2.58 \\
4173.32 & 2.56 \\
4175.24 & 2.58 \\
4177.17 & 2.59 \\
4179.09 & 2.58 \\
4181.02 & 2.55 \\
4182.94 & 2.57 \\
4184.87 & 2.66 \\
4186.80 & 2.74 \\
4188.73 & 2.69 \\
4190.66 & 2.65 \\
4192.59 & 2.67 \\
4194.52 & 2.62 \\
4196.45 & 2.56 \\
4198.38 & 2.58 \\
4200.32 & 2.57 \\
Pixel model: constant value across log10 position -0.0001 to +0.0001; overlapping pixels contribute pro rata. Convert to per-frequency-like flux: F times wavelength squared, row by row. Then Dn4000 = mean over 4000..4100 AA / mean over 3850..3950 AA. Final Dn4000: 1.41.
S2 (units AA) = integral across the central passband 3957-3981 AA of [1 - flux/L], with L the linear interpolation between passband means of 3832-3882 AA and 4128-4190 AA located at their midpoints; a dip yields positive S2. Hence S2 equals 7.5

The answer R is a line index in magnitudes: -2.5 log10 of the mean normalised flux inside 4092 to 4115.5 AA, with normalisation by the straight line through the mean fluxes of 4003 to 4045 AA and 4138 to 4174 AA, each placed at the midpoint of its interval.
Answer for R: 0.32 mag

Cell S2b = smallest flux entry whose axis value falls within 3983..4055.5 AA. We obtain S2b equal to 2.35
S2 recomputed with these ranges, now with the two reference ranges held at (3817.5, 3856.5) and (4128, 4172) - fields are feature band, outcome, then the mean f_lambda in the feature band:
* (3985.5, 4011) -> -4.5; 2.57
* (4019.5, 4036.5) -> -3.3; 2.72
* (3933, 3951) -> 0.4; 1.95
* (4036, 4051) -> -2.8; 2.75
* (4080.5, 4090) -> -0.3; 2.54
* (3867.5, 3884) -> -0.9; 1.88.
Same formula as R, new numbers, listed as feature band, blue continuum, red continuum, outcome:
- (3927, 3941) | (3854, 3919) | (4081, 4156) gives 0.24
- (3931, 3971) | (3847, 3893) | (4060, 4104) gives 0.18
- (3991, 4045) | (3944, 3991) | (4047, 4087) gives -0.20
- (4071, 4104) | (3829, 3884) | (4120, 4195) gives 0.09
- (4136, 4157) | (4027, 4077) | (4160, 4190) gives -0.03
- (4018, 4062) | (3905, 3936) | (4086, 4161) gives -0.19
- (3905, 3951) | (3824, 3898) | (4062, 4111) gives -0.09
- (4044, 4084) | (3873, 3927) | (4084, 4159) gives -0.13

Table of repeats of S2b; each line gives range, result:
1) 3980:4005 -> 2.19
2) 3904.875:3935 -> 1.3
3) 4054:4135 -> 1.58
